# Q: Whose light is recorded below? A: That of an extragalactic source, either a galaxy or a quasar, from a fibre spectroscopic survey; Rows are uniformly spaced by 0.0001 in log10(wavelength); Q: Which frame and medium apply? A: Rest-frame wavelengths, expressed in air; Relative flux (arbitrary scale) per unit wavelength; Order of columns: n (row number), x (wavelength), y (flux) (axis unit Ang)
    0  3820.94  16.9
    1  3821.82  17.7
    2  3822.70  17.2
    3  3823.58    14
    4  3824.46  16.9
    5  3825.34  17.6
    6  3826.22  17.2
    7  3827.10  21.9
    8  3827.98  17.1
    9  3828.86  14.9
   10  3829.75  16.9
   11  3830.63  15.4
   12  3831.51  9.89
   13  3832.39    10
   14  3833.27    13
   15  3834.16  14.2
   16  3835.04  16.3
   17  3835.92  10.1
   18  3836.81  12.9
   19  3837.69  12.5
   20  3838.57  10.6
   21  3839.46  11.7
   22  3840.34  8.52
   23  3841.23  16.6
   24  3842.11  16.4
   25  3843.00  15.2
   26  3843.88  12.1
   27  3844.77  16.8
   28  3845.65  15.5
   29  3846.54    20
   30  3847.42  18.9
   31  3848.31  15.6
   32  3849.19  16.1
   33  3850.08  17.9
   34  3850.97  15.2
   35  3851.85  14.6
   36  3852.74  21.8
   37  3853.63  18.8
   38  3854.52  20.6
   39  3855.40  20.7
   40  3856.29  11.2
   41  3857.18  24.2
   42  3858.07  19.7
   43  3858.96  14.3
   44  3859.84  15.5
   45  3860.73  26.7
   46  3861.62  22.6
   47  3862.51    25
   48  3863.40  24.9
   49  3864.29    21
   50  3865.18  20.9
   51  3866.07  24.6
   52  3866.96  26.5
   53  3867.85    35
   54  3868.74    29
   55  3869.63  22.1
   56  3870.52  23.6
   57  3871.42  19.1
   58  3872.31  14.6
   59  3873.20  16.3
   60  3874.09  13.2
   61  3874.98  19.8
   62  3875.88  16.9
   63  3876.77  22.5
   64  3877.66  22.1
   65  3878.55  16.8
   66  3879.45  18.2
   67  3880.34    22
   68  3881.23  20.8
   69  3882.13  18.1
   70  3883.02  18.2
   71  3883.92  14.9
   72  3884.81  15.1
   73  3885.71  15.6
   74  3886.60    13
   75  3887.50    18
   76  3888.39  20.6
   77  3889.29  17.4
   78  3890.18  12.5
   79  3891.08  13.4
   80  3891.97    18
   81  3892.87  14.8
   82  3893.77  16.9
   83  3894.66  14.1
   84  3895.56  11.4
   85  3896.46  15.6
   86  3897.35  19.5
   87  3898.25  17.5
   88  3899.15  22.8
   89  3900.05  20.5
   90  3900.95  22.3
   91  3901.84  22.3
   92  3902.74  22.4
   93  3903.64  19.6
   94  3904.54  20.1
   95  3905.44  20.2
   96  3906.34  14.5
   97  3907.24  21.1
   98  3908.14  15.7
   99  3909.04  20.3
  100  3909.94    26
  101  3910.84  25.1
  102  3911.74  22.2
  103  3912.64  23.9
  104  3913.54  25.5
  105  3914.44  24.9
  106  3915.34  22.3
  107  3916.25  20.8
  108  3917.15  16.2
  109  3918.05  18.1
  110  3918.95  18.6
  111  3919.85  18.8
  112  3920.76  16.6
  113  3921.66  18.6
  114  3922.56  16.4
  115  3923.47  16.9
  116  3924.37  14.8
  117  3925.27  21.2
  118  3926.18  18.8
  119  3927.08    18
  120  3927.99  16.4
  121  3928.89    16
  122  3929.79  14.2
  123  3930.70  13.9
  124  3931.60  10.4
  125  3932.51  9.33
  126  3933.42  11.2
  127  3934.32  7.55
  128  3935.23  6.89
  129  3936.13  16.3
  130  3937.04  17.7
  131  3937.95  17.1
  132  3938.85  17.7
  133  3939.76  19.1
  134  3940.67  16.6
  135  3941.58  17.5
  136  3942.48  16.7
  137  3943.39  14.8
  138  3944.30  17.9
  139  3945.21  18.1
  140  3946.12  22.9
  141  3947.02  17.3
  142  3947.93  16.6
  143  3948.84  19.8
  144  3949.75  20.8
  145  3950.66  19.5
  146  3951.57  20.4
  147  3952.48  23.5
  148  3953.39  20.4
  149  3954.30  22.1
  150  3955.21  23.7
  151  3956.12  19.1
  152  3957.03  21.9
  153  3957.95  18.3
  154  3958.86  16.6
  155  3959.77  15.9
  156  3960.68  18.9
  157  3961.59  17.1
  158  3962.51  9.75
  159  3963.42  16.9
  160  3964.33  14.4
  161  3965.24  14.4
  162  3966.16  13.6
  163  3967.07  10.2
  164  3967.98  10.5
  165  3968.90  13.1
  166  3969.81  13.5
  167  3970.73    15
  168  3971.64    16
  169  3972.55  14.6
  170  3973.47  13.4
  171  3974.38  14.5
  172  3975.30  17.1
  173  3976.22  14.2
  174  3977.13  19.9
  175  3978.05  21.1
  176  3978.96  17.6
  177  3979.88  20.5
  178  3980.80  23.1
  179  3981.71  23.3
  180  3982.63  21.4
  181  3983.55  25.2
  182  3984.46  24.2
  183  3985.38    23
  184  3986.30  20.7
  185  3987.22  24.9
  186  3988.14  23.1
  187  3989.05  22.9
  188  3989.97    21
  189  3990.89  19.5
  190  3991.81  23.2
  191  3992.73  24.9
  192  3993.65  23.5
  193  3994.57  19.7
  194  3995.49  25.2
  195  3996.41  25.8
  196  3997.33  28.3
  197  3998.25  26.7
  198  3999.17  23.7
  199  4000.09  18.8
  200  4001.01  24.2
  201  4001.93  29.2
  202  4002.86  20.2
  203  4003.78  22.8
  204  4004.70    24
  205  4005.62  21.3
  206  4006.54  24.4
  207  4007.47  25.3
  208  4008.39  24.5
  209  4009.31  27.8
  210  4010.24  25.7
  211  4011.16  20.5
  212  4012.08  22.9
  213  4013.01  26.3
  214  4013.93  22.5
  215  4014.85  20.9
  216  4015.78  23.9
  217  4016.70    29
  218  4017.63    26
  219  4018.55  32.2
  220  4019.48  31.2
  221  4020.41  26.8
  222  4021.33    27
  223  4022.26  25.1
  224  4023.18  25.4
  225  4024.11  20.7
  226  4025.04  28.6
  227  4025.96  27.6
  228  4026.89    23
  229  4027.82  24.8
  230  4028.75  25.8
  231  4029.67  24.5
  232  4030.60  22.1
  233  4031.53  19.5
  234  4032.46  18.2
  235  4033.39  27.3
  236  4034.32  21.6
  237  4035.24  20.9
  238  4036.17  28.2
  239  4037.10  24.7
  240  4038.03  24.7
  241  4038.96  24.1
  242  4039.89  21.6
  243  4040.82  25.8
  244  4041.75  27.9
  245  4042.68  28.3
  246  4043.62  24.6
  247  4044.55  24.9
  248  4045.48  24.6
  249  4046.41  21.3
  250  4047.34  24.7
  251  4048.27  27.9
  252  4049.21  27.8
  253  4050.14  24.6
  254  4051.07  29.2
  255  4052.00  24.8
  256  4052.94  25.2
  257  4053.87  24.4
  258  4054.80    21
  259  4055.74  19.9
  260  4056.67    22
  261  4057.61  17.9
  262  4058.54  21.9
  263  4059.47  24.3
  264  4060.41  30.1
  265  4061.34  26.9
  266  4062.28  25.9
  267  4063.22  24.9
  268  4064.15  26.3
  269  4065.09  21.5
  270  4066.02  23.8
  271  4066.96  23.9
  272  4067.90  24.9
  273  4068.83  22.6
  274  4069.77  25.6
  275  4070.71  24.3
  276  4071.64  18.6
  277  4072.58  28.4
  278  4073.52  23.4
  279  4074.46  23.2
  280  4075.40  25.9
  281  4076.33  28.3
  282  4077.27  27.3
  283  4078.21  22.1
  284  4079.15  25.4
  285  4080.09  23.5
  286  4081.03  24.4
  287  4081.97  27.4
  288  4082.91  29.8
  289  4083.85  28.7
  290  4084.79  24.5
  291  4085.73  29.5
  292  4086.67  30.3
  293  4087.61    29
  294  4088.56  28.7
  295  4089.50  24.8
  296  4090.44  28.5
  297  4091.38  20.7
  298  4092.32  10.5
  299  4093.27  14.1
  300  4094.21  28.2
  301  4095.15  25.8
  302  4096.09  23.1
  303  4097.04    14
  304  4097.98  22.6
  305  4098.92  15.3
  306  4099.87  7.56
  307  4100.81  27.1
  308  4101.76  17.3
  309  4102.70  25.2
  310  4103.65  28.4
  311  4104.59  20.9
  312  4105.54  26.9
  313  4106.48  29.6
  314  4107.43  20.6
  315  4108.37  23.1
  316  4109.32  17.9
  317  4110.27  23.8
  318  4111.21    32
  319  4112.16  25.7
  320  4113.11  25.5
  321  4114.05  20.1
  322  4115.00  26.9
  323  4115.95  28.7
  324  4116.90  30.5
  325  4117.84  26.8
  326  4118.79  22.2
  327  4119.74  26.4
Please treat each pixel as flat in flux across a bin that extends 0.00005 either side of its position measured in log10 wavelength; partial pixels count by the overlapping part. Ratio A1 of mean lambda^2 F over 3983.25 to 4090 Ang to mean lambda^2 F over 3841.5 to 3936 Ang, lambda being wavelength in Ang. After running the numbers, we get 1.44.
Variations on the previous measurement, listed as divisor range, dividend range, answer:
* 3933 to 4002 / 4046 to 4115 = 1.35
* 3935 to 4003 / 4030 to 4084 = 1.33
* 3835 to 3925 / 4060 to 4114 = 1.44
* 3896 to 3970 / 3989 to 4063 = 1.44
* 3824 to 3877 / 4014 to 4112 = 1.52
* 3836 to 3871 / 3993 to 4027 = 1.43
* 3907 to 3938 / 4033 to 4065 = 1.49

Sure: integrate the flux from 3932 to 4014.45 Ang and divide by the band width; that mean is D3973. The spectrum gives 19.5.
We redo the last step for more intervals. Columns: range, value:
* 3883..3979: 17.4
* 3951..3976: 16.5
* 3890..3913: 19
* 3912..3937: 16.8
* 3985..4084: 24.5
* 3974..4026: 23.6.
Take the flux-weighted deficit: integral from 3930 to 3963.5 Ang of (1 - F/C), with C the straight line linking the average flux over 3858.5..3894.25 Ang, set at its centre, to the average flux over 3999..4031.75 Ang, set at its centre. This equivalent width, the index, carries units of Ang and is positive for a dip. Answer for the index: 7.8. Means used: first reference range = 19.5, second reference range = 24.7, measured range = 17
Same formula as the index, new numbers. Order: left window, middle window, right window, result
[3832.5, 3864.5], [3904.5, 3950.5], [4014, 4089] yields 4.97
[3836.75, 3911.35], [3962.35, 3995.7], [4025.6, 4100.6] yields 4.64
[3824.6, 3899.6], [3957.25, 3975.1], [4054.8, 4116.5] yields 5.10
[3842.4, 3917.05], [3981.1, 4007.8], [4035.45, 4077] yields -0.78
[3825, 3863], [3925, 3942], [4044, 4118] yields 3.84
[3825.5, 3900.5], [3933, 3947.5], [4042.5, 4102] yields 2.94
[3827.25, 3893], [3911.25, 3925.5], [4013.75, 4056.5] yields 0.23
